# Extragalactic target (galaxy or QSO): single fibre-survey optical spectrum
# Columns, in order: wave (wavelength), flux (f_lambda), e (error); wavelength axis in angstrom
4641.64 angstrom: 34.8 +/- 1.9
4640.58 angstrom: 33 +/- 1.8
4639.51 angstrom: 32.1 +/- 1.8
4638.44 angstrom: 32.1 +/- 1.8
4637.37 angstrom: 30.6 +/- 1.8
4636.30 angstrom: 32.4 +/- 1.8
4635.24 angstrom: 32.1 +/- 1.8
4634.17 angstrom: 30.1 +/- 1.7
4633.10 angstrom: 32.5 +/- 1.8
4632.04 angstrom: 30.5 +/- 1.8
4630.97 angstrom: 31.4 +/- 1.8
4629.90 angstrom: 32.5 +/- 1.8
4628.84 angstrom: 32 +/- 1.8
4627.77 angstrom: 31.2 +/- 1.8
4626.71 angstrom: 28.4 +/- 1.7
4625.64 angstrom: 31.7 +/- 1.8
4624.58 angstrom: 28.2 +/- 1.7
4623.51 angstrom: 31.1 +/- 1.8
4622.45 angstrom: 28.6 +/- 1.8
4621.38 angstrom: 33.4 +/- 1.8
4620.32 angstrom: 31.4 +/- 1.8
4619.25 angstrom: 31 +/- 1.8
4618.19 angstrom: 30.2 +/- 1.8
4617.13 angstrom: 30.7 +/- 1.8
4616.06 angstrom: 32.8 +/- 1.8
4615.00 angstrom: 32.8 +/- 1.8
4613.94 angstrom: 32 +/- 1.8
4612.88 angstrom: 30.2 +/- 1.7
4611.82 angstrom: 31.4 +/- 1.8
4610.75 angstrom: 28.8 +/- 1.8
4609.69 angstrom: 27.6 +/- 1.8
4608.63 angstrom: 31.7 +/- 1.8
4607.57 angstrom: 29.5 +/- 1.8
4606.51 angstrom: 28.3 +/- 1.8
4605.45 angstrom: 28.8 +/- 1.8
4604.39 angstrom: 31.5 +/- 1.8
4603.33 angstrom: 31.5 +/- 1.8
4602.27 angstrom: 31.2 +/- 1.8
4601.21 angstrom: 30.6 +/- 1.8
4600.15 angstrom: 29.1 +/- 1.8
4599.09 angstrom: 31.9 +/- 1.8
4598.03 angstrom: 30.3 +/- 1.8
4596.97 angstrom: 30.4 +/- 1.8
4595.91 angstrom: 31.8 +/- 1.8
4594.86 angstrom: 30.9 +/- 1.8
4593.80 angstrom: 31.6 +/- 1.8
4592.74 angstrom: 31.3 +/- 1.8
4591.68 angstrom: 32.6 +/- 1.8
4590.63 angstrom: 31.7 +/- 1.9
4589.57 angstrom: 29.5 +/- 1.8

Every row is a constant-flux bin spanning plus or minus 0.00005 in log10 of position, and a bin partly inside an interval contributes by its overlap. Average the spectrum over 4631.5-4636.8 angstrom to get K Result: 31.5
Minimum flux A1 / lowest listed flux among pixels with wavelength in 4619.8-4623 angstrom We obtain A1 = 28.6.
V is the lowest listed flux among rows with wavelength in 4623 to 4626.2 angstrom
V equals 28.2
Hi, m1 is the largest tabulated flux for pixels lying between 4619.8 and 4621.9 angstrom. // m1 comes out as 33.4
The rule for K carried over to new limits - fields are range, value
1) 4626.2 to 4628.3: 29.9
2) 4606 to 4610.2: 29.3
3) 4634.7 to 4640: 31.8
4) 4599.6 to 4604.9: 30.8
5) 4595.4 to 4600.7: 30.7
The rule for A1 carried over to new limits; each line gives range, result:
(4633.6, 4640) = 30.1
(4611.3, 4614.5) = 30.2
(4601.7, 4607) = 28.3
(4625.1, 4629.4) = 28.4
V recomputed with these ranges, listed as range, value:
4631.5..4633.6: 30.5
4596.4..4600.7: 29.1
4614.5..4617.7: 30.7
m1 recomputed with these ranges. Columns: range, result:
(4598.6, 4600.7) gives 31.9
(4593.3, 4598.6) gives 31.8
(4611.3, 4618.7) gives 32.8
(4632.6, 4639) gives 32.5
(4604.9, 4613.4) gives 31.7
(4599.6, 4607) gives 31.5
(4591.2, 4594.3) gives 32.6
